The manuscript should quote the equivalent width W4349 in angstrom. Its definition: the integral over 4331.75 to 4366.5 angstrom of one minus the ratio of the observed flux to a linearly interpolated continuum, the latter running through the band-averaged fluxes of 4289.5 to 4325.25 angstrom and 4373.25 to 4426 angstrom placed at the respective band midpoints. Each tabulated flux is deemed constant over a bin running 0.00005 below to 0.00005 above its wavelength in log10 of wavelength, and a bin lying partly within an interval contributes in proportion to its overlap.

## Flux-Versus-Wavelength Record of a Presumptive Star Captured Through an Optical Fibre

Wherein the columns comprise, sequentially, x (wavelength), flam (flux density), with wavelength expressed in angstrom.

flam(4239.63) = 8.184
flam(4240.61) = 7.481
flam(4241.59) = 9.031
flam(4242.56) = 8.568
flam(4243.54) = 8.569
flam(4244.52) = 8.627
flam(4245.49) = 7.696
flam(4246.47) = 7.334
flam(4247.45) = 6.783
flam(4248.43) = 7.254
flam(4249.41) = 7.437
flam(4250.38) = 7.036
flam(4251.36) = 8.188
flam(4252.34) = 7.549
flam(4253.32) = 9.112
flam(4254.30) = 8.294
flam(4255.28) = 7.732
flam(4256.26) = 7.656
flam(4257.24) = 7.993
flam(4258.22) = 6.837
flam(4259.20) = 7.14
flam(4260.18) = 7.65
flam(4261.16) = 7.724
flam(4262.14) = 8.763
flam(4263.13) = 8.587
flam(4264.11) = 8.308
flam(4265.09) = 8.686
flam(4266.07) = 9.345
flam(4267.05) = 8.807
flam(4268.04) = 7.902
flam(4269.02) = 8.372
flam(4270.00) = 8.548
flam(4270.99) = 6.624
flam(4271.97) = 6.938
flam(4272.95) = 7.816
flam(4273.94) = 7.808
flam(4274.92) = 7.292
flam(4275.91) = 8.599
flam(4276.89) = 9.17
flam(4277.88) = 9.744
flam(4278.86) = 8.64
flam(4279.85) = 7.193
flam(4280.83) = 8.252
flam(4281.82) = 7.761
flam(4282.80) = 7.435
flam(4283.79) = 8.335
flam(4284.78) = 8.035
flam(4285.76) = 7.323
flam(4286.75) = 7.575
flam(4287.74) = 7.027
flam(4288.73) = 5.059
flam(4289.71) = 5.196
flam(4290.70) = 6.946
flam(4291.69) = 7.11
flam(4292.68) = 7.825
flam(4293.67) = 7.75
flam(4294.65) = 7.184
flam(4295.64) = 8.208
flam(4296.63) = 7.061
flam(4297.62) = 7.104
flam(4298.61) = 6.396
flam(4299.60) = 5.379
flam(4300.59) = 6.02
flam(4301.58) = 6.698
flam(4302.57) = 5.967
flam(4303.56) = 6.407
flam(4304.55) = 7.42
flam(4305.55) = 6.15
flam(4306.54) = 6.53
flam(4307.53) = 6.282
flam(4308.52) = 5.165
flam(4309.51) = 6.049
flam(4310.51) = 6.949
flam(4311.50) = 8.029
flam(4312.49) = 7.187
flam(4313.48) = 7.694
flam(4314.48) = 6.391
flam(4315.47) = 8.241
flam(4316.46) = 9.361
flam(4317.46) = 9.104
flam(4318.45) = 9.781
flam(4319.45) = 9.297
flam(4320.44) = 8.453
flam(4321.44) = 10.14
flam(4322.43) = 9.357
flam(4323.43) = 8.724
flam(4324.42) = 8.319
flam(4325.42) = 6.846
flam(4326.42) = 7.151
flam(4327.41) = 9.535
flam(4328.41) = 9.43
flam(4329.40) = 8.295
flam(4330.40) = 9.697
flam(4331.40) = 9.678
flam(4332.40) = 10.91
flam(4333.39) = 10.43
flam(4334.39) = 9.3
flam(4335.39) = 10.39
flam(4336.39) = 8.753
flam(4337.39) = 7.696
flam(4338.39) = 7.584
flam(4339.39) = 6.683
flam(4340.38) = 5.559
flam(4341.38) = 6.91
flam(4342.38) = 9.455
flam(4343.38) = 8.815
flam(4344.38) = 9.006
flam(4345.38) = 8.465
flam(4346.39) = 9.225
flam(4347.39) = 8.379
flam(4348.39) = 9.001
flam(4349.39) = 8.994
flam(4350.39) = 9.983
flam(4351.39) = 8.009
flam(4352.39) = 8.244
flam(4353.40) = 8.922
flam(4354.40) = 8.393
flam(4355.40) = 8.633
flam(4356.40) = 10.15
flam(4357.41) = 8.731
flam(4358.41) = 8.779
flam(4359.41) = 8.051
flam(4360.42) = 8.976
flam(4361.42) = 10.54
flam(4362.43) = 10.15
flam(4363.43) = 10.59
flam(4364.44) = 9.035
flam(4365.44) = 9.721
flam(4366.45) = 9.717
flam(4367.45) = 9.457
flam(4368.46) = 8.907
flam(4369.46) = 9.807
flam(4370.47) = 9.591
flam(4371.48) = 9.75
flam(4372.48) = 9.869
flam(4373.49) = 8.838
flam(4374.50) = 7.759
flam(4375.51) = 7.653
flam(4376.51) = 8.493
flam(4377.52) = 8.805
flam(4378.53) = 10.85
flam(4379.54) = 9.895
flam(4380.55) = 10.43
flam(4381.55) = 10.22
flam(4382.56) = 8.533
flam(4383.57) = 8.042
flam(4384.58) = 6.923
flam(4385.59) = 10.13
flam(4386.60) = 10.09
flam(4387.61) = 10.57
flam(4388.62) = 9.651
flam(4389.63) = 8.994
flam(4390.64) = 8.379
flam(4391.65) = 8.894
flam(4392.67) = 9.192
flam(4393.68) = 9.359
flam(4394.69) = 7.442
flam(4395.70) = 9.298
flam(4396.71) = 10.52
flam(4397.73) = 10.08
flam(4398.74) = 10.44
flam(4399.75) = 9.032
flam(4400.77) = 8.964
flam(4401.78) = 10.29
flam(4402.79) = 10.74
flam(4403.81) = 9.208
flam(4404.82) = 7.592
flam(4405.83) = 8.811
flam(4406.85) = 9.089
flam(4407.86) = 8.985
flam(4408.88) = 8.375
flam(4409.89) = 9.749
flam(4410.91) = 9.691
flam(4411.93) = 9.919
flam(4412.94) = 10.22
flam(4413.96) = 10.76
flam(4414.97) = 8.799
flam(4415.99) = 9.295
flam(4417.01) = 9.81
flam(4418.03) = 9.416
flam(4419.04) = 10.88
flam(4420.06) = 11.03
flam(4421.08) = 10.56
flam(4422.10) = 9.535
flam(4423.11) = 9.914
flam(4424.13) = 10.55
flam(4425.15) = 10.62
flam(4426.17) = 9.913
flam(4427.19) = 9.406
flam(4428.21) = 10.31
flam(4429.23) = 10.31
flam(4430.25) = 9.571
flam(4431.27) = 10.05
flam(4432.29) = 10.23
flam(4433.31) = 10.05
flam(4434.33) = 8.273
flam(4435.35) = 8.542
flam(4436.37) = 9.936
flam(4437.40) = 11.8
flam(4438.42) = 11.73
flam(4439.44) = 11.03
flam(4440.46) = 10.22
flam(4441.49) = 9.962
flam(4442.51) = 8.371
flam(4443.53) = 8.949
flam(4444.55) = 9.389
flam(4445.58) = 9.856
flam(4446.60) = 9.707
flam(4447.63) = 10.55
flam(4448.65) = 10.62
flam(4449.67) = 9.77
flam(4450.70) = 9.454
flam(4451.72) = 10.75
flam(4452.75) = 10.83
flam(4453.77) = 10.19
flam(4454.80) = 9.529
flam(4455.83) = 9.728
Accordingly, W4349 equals -2.43 angstrom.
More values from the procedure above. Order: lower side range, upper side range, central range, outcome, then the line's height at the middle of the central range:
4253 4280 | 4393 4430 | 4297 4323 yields 3.7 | 8.59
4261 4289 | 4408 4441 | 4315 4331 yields -0.4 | 8.65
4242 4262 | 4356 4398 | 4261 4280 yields -0.6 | 8.01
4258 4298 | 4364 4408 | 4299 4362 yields 2.0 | 8.5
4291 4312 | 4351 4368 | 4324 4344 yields -1.2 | 8.12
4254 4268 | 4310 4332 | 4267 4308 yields 4.8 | 8.29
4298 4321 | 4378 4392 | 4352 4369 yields -1.1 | 8.68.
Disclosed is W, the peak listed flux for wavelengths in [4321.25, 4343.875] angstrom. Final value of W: 10.91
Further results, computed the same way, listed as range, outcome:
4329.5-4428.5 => 11.03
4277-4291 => 9.744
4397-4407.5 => 10.74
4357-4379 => 10.85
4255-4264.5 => 8.763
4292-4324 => 10.14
